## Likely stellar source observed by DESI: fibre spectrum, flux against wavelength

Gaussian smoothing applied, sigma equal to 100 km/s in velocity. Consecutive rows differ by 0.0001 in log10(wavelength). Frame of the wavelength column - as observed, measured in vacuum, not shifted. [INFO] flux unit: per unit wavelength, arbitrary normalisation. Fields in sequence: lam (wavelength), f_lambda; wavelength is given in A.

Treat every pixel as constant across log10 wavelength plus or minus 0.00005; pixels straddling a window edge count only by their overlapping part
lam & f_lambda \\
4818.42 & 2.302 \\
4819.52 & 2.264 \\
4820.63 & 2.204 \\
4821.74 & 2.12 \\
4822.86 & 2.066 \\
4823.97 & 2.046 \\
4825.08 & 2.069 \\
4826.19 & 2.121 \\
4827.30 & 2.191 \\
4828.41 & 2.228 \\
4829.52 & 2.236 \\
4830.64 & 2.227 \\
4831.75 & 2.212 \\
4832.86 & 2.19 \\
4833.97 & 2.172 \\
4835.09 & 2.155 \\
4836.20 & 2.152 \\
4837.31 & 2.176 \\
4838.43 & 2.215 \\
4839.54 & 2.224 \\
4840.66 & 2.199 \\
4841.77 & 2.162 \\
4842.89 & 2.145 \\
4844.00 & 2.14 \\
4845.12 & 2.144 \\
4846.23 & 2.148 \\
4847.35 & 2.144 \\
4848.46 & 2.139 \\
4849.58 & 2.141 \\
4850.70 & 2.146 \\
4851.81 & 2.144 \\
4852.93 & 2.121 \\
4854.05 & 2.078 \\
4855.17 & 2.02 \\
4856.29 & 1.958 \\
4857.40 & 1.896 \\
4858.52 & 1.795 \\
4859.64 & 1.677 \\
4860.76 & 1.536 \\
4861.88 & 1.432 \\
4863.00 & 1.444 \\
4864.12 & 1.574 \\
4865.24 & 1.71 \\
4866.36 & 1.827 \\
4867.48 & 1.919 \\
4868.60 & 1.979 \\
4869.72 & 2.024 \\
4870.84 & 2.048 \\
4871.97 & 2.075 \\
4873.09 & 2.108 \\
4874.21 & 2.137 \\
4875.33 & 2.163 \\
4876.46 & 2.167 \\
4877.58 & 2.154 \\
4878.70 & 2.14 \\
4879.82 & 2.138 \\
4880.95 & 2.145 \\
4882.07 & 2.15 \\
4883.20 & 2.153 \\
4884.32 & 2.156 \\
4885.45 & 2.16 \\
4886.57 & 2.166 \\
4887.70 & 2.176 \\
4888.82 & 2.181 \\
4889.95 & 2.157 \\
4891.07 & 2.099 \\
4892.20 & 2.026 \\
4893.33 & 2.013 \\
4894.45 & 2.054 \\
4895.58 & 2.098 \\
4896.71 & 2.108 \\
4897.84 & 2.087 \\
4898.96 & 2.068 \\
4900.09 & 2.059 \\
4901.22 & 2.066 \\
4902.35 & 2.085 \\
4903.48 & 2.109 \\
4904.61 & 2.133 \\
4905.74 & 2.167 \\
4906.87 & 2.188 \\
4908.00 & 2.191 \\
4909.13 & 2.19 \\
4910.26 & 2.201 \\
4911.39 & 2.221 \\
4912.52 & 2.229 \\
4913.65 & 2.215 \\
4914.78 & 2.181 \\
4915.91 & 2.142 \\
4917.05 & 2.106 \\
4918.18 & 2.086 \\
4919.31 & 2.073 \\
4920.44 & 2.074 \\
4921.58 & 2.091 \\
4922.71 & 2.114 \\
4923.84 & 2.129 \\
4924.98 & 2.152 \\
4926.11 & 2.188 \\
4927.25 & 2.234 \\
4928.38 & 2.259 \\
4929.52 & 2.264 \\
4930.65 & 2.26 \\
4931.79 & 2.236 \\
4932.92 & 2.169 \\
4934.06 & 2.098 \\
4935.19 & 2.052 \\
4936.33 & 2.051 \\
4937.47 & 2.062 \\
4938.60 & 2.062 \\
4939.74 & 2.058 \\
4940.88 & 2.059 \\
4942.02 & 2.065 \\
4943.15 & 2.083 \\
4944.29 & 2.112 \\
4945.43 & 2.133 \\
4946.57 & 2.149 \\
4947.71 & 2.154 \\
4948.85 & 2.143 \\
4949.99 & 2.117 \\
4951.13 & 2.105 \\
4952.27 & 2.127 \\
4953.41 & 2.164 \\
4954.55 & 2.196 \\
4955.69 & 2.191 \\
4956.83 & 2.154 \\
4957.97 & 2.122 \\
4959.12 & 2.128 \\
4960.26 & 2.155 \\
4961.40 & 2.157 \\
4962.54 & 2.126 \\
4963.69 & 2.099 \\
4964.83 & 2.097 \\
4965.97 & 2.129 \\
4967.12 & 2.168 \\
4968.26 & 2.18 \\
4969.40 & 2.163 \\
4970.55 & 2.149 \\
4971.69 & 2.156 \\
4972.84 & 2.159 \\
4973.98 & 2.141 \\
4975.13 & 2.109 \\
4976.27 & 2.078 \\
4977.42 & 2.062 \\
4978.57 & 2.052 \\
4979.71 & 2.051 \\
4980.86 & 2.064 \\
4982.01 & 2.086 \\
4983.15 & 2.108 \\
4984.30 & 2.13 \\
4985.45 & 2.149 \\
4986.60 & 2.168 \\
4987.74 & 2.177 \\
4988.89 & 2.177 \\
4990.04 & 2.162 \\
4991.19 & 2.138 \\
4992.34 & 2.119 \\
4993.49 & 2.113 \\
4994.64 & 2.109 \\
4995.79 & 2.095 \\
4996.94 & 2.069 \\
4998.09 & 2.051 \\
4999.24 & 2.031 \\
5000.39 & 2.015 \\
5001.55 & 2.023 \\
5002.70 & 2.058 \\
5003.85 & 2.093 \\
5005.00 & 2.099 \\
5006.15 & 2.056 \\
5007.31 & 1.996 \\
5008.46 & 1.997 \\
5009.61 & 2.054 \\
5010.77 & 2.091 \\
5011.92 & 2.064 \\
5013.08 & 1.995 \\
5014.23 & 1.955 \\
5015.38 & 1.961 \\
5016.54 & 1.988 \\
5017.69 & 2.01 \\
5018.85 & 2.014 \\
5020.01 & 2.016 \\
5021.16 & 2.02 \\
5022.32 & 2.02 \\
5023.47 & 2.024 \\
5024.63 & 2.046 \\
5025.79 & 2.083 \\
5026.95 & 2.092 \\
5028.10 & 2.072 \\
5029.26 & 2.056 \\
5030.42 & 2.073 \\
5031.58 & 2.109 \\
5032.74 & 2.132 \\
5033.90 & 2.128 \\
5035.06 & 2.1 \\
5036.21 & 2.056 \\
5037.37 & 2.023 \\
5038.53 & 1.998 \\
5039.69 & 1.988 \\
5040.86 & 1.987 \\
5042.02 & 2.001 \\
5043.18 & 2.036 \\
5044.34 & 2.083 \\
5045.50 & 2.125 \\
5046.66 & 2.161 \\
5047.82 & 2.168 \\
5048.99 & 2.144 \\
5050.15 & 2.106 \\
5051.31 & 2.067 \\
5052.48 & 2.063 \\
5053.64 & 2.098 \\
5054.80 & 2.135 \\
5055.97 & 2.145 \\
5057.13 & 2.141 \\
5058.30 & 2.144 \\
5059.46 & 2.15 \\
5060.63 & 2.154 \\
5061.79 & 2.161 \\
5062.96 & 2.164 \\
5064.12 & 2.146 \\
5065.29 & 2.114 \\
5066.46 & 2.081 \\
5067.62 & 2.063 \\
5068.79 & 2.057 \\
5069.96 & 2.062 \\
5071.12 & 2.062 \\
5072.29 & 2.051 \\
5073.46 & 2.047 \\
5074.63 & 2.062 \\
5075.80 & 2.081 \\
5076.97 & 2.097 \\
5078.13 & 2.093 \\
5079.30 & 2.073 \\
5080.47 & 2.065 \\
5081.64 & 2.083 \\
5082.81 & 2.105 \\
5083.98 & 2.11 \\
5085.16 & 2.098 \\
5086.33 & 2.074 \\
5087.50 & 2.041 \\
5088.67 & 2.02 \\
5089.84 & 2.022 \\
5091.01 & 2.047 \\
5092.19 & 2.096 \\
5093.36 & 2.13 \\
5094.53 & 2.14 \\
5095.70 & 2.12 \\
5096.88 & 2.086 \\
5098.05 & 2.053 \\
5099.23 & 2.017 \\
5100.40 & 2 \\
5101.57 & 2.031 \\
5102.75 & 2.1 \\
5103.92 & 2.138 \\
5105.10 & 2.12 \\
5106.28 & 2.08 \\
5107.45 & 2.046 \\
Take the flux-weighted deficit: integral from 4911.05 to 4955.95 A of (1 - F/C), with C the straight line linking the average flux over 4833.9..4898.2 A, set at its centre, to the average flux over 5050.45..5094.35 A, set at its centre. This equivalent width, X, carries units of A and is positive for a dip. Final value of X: -1.7 A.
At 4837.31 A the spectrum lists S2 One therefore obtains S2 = 2.176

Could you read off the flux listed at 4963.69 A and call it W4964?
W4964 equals 2.099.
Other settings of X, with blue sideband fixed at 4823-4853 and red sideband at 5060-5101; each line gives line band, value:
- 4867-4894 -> 0.5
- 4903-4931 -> -0.4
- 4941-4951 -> 0.0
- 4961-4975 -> -0.2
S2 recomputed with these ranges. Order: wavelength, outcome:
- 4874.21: 2.137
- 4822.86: 2.066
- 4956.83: 2.154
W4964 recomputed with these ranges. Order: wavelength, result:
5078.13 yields 2.093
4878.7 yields 2.14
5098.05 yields 2.053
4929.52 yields 2.264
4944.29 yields 2.112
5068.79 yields 2.057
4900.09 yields 2.059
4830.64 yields 2.227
